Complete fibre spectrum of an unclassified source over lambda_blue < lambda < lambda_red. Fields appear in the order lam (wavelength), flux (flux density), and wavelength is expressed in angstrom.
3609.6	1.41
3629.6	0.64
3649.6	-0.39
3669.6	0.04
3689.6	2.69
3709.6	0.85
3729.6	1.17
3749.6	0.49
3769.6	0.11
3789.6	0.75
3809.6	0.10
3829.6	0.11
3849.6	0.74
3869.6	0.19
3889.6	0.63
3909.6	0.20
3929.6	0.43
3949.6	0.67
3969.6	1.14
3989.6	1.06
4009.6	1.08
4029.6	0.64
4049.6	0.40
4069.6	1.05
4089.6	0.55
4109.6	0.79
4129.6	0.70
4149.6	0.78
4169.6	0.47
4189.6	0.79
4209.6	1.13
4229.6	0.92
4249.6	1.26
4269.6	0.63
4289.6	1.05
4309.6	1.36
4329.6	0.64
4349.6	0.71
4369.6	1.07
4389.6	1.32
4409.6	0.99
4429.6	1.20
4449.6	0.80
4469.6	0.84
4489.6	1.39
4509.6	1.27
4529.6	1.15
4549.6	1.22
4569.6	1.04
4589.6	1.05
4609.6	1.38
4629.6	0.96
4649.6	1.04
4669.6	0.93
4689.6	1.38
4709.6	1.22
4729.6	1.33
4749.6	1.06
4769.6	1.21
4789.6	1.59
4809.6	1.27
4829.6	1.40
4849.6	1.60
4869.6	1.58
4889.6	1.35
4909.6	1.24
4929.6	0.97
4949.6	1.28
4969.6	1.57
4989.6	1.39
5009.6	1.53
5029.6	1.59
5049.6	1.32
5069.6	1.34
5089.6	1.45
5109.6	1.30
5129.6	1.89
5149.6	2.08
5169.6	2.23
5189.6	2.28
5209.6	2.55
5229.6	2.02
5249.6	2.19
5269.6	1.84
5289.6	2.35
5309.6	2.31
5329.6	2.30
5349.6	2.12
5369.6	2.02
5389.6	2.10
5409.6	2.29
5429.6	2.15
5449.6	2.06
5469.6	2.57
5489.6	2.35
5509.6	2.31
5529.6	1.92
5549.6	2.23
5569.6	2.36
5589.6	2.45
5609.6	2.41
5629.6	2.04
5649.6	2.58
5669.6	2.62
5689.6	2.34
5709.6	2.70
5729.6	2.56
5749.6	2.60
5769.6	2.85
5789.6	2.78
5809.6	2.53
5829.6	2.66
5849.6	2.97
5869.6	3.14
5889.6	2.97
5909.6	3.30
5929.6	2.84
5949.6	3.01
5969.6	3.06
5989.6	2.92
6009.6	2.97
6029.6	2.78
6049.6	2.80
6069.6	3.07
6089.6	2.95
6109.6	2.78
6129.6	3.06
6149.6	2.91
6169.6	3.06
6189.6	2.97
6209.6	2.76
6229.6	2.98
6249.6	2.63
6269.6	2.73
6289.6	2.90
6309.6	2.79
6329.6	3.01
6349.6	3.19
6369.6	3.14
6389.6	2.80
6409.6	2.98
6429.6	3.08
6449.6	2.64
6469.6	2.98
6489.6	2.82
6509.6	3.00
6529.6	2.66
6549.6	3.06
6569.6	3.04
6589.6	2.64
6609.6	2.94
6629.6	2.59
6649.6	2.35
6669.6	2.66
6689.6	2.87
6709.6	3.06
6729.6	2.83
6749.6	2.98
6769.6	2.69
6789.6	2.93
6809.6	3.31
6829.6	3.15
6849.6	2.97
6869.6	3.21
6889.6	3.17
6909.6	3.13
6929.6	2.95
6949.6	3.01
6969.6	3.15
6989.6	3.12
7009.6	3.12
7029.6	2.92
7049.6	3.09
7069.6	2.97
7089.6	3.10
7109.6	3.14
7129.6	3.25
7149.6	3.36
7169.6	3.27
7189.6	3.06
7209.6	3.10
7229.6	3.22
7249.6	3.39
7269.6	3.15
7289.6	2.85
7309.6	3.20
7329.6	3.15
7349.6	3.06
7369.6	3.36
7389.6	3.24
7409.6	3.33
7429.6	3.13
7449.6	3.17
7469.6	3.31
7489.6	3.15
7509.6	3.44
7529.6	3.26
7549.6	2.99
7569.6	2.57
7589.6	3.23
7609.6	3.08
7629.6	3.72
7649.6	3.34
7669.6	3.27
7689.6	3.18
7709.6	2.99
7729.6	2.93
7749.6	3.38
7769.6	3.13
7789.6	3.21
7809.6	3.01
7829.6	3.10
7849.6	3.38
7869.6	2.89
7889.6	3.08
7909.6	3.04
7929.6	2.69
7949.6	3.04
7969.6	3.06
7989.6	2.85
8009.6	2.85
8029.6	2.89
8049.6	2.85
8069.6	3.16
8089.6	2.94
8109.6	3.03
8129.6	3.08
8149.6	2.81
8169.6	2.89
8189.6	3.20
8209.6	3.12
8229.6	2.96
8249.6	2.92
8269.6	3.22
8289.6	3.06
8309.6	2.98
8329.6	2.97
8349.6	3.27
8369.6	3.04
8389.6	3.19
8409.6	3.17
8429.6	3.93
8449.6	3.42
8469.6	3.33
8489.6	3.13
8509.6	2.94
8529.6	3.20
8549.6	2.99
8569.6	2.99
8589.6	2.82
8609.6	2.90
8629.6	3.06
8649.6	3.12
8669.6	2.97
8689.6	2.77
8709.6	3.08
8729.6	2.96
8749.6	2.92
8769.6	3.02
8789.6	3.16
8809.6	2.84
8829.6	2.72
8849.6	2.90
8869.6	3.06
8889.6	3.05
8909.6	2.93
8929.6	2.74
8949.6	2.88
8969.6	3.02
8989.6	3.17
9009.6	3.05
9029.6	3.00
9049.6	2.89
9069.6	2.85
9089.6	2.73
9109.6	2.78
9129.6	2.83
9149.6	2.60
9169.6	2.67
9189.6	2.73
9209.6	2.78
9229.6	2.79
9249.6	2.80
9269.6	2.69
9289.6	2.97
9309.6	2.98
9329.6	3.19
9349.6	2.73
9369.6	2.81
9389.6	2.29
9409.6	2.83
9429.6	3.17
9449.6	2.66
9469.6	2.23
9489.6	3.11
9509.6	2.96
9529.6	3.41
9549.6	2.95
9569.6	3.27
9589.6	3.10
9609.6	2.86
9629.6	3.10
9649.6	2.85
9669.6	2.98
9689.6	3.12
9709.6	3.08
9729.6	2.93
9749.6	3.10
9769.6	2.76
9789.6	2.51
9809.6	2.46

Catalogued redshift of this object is 0.28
